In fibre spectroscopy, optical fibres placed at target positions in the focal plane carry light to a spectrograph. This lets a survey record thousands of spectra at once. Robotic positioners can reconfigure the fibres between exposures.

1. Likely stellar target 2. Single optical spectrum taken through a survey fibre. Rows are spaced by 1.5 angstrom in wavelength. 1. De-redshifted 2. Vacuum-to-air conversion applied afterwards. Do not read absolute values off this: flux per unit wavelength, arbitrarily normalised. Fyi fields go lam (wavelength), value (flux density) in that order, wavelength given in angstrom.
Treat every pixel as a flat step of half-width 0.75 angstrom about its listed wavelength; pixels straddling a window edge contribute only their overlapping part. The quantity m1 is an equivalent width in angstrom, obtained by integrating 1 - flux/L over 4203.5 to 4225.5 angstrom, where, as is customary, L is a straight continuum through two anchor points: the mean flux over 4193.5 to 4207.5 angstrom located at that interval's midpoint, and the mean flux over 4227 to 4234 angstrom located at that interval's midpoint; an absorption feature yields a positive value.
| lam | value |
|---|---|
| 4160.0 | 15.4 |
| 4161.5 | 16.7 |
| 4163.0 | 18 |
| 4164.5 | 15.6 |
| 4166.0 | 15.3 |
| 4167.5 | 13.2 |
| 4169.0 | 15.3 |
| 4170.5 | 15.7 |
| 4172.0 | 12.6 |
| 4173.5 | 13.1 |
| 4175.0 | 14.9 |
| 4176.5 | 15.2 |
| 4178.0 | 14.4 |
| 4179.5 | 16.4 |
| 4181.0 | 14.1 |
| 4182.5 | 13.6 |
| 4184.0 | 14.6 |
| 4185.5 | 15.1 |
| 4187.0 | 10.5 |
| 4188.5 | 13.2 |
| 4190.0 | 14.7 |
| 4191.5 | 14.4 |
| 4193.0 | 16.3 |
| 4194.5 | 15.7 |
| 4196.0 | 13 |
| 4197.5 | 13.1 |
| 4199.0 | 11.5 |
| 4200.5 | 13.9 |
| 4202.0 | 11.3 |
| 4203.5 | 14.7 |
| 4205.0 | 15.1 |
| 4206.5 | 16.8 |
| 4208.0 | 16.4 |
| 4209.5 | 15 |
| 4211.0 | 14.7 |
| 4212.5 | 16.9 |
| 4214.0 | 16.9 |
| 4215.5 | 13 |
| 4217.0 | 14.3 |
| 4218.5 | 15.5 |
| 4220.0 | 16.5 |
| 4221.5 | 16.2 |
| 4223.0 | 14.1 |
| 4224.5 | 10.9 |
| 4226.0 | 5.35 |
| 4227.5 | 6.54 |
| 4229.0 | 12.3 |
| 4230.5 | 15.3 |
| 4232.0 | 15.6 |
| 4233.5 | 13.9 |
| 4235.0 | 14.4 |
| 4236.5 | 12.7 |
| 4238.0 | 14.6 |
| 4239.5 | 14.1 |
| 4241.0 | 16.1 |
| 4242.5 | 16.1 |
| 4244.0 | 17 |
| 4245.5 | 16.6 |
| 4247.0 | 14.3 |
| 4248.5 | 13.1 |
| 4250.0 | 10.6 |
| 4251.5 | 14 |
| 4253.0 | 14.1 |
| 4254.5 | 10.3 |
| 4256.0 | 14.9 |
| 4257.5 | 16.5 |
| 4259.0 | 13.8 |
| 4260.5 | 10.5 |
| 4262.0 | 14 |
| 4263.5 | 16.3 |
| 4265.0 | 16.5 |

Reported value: -2.5 angstrom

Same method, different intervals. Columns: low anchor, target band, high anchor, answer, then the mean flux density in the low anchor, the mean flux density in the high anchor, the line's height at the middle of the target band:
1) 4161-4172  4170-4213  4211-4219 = 2.8 angstrom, 15.5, 15.3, 15.4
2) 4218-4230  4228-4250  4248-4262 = -3.2 angstrom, 12.2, 13.1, 12.6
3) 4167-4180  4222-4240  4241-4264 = 2.2 angstrom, 14.5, 14.2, 14.3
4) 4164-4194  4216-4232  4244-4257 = 1.3 angstrom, 14.4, 13.7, 14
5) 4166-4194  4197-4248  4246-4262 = -1.6 angstrom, 14.3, 13.3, 13.7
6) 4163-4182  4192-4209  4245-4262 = 0.0 angstrom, 14.8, 13.5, 14.3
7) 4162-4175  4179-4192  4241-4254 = 0.7 angstrom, 14.9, 14.5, 14.8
